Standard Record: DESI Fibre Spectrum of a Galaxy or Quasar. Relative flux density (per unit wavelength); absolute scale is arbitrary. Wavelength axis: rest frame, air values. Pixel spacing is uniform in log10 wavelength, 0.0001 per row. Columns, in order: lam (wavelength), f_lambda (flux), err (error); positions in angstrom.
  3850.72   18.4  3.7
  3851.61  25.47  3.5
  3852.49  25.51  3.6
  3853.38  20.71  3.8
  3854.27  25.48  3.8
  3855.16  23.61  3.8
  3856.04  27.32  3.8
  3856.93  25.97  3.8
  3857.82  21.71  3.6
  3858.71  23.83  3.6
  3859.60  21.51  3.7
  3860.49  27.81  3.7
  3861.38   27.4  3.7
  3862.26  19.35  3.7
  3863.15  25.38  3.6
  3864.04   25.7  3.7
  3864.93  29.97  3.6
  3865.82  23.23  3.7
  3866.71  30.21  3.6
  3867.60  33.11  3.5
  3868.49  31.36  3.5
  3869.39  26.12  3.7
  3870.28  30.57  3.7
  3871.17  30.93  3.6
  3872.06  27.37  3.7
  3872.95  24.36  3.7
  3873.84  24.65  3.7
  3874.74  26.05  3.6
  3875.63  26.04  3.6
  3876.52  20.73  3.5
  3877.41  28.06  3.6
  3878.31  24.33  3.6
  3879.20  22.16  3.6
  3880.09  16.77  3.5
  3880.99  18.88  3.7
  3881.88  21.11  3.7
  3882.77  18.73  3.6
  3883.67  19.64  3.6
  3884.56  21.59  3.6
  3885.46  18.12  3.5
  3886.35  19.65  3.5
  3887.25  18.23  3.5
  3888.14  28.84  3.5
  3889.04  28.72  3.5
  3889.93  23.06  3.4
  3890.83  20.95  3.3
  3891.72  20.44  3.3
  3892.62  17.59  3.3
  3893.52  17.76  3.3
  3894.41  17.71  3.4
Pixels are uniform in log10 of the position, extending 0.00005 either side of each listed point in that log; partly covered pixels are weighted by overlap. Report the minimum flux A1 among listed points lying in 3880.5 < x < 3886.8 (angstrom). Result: 18.12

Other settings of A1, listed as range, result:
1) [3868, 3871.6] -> 26.12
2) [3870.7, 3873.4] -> 24.36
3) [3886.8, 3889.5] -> 18.23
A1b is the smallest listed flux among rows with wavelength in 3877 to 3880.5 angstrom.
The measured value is 16.77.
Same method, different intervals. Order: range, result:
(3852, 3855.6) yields 20.71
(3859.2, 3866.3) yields 19.35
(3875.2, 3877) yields 20.73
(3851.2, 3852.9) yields 25.47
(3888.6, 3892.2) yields 20.44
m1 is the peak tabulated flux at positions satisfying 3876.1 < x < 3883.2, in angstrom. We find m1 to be 28.06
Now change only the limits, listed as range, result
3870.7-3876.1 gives 30.93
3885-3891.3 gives 28.84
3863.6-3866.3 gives 29.97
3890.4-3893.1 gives 20.95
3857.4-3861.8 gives 27.81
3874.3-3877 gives 26.05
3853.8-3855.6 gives 25.48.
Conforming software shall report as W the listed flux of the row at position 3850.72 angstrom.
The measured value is 18.4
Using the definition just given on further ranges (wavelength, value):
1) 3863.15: 25.38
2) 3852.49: 25.51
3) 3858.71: 23.83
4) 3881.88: 21.11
